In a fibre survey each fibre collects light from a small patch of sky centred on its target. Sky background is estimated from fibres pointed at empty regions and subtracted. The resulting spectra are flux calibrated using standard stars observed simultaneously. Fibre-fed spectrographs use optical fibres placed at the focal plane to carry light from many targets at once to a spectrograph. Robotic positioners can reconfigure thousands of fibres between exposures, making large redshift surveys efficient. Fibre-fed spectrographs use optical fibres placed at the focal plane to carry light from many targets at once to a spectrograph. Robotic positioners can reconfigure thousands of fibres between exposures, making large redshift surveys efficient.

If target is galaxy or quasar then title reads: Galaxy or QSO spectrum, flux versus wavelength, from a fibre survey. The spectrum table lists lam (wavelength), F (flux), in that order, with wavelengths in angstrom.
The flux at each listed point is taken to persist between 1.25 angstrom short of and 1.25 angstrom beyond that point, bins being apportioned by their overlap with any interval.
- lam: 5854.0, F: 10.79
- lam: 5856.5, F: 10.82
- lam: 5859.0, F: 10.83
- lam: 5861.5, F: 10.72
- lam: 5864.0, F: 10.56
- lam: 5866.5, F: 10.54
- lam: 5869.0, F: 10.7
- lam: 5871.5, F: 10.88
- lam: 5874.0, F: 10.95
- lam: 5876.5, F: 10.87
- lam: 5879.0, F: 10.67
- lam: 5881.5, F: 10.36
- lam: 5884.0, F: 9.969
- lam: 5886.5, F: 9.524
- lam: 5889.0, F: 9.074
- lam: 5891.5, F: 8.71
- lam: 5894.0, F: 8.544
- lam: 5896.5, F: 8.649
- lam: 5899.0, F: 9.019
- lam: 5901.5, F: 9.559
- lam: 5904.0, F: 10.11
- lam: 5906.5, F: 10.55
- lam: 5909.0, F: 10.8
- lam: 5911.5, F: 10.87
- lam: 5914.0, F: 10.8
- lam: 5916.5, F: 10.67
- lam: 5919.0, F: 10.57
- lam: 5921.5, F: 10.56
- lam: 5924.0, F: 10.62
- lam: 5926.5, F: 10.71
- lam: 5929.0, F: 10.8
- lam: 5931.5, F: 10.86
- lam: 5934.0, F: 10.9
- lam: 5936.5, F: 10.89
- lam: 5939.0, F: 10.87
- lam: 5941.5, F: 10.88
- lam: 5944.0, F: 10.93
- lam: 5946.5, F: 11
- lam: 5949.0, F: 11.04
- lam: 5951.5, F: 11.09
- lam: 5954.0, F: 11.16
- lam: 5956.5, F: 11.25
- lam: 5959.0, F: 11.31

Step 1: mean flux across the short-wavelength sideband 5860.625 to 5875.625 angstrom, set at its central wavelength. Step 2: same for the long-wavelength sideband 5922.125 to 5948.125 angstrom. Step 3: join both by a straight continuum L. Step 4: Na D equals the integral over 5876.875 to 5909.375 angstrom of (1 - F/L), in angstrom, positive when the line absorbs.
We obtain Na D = 3.4 angstrom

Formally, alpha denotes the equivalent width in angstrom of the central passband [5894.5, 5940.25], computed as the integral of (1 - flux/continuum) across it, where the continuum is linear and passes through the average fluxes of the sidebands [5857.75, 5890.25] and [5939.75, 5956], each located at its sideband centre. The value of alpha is 1.6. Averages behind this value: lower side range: 10.4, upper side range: 11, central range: 10.4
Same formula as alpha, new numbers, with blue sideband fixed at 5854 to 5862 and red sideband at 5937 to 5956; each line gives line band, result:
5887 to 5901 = 2.6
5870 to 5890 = 1.0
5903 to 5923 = 0.6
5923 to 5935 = 0.2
